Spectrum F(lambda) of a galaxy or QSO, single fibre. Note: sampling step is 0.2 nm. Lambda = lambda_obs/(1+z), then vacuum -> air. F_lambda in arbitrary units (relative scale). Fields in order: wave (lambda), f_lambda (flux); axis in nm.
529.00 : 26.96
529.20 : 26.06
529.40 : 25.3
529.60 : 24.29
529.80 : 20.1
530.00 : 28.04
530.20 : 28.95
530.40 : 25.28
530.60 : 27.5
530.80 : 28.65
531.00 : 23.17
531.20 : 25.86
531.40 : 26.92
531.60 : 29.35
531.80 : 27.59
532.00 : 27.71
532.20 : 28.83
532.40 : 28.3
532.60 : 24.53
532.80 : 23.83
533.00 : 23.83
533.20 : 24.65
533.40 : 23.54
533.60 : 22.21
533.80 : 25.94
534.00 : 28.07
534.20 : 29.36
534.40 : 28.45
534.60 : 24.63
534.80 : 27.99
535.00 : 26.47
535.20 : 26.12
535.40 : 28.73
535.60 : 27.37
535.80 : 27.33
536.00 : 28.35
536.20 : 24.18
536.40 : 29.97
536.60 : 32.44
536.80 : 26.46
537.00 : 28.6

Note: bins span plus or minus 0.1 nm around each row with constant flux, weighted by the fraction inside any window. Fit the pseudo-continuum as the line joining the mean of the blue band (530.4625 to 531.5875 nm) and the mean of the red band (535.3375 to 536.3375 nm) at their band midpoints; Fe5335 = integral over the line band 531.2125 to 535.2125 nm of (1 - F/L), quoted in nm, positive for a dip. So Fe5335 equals 0.07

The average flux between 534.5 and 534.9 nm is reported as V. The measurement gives 26.3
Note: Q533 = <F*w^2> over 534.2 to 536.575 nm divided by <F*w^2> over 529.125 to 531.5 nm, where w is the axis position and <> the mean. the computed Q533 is 1.08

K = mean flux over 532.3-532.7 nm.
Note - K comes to 26.4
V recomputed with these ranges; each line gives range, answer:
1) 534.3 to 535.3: 26.7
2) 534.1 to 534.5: 28.9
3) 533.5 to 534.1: 25.4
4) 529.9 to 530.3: 28.5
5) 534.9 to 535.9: 27.2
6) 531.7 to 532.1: 27.6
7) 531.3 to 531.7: 28.1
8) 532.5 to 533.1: 24.1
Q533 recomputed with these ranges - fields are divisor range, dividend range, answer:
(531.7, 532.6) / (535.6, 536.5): 1.01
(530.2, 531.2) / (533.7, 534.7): 1.05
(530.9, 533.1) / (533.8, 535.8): 1.05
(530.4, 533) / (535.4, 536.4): 1.04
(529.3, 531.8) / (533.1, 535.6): 1.02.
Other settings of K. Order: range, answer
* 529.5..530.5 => 25.3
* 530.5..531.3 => 26.3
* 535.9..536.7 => 28.7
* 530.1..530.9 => 27.6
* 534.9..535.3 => 26.3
